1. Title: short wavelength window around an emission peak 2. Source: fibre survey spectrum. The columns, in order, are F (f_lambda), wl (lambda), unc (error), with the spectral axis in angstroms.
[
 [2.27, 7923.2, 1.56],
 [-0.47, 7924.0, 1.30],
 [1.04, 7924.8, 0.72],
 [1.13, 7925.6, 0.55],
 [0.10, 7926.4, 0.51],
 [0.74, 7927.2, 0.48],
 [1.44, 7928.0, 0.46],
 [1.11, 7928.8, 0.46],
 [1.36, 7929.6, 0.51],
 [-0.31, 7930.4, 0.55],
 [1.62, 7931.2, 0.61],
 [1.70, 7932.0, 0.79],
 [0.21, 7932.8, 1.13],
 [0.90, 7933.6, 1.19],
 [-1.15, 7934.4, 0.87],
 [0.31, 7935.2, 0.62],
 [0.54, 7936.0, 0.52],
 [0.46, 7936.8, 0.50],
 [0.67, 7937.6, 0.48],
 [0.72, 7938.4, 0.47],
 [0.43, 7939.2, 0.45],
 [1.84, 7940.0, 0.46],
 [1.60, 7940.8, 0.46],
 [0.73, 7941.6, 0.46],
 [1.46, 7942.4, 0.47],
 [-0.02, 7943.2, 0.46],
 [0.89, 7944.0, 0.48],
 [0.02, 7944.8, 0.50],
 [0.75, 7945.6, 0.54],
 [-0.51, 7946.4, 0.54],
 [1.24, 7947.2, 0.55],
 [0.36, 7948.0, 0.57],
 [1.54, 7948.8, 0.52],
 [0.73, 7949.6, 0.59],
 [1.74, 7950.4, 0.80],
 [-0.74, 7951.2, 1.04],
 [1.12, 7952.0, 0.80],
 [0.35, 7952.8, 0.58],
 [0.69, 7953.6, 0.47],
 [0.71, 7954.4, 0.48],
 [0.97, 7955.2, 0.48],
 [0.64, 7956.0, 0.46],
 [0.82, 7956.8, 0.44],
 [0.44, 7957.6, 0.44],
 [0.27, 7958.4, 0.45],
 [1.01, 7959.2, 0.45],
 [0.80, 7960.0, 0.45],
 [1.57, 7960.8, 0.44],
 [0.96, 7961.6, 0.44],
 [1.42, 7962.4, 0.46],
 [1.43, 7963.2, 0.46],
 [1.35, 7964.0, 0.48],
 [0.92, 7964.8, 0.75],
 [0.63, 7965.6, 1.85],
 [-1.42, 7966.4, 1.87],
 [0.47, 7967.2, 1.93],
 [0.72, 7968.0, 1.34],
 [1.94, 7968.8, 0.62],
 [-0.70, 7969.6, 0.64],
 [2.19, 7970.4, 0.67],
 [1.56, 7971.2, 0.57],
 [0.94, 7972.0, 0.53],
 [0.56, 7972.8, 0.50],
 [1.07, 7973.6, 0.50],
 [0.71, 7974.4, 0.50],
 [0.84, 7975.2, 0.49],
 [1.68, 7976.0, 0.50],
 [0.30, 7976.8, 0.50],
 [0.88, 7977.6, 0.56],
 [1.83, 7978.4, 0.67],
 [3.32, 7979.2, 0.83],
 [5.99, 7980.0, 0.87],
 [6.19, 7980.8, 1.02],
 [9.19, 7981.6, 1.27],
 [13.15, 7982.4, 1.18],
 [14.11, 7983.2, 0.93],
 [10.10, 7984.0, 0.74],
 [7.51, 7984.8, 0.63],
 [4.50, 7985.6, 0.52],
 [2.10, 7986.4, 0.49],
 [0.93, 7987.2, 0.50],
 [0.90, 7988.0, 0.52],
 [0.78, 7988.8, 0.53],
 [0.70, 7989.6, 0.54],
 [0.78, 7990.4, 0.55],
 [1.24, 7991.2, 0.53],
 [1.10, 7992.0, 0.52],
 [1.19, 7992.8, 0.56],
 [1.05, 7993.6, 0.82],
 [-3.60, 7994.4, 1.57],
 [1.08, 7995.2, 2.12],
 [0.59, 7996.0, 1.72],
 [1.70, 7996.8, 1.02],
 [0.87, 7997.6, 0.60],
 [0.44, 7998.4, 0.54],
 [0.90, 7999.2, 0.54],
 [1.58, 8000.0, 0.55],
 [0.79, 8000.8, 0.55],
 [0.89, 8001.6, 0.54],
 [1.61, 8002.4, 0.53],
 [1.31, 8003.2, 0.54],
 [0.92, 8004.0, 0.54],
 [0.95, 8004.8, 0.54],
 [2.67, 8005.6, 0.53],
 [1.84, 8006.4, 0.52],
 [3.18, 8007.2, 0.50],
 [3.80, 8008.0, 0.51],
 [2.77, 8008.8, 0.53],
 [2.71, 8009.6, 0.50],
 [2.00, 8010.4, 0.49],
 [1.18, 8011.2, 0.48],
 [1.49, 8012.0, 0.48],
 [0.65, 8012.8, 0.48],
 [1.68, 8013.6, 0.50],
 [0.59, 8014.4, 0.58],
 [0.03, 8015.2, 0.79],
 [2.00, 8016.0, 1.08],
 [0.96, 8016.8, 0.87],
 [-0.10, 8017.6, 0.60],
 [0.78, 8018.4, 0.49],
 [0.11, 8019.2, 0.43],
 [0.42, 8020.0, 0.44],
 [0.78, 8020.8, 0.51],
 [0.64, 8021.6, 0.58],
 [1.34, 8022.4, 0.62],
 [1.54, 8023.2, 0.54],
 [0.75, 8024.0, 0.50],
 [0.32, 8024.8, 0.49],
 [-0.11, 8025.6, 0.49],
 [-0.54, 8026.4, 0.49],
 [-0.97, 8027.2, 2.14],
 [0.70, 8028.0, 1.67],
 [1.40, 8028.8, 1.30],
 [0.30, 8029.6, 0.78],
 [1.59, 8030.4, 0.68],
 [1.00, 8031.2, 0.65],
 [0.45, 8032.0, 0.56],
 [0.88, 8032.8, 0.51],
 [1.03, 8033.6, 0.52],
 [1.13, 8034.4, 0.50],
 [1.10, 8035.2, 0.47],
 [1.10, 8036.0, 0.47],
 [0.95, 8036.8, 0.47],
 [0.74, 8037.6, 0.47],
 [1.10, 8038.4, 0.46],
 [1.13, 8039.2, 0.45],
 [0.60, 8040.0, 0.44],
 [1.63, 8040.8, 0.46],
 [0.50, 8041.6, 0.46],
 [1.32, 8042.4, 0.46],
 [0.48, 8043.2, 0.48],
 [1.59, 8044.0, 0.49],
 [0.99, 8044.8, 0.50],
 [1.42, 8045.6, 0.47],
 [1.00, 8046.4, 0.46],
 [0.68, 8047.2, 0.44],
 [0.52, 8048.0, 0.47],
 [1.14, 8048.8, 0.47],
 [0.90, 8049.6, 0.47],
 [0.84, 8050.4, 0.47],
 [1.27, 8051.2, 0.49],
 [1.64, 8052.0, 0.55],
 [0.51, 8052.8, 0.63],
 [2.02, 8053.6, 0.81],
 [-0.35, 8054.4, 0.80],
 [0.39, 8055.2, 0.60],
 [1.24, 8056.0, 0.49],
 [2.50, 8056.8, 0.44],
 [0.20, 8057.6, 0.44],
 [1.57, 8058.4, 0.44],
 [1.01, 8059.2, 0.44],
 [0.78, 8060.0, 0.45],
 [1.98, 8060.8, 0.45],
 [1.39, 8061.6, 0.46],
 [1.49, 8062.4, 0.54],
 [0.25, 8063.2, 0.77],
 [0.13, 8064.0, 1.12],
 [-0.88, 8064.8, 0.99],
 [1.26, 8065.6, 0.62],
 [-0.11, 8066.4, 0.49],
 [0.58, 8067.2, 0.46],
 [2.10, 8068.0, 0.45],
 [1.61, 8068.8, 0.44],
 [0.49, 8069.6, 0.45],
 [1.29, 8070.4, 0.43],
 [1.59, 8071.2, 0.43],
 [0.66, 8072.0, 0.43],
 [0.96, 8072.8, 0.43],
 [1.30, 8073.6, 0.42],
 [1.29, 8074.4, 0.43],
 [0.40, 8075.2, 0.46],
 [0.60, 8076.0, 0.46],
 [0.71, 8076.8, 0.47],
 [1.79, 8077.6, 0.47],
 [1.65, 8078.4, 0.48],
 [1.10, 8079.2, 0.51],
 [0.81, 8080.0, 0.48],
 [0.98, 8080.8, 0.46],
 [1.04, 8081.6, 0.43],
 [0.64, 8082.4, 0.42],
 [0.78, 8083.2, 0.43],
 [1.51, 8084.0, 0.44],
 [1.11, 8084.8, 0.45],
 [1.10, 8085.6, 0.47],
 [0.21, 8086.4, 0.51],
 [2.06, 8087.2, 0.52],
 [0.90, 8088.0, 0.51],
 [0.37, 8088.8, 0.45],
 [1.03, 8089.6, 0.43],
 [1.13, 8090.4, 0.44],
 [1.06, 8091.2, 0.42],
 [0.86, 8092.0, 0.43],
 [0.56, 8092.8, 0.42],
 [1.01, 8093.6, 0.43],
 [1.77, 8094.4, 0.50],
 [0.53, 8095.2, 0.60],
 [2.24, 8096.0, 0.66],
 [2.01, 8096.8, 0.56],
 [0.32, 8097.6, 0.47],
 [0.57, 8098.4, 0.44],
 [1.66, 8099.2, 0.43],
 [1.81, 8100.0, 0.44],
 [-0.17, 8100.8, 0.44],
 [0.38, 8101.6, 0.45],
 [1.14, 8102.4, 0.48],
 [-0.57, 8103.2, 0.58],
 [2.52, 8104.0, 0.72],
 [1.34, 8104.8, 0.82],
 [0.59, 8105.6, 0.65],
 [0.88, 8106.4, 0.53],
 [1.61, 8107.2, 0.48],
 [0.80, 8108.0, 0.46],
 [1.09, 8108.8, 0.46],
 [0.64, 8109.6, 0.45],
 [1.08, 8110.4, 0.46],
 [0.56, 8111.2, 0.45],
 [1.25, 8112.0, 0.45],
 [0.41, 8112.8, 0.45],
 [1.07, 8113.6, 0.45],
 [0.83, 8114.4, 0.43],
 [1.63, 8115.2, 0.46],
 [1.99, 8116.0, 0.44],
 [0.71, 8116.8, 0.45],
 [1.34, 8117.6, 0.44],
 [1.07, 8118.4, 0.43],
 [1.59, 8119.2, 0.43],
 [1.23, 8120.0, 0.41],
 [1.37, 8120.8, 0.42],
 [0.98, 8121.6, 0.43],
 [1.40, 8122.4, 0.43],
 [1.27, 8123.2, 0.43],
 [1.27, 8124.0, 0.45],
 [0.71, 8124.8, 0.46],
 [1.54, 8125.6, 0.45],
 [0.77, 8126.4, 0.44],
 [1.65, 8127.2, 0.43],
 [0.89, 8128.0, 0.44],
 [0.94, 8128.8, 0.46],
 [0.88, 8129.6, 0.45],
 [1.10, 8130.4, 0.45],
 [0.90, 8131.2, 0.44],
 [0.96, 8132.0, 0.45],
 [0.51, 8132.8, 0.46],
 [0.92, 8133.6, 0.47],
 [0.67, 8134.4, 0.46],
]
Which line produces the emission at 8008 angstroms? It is [N II] 6583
